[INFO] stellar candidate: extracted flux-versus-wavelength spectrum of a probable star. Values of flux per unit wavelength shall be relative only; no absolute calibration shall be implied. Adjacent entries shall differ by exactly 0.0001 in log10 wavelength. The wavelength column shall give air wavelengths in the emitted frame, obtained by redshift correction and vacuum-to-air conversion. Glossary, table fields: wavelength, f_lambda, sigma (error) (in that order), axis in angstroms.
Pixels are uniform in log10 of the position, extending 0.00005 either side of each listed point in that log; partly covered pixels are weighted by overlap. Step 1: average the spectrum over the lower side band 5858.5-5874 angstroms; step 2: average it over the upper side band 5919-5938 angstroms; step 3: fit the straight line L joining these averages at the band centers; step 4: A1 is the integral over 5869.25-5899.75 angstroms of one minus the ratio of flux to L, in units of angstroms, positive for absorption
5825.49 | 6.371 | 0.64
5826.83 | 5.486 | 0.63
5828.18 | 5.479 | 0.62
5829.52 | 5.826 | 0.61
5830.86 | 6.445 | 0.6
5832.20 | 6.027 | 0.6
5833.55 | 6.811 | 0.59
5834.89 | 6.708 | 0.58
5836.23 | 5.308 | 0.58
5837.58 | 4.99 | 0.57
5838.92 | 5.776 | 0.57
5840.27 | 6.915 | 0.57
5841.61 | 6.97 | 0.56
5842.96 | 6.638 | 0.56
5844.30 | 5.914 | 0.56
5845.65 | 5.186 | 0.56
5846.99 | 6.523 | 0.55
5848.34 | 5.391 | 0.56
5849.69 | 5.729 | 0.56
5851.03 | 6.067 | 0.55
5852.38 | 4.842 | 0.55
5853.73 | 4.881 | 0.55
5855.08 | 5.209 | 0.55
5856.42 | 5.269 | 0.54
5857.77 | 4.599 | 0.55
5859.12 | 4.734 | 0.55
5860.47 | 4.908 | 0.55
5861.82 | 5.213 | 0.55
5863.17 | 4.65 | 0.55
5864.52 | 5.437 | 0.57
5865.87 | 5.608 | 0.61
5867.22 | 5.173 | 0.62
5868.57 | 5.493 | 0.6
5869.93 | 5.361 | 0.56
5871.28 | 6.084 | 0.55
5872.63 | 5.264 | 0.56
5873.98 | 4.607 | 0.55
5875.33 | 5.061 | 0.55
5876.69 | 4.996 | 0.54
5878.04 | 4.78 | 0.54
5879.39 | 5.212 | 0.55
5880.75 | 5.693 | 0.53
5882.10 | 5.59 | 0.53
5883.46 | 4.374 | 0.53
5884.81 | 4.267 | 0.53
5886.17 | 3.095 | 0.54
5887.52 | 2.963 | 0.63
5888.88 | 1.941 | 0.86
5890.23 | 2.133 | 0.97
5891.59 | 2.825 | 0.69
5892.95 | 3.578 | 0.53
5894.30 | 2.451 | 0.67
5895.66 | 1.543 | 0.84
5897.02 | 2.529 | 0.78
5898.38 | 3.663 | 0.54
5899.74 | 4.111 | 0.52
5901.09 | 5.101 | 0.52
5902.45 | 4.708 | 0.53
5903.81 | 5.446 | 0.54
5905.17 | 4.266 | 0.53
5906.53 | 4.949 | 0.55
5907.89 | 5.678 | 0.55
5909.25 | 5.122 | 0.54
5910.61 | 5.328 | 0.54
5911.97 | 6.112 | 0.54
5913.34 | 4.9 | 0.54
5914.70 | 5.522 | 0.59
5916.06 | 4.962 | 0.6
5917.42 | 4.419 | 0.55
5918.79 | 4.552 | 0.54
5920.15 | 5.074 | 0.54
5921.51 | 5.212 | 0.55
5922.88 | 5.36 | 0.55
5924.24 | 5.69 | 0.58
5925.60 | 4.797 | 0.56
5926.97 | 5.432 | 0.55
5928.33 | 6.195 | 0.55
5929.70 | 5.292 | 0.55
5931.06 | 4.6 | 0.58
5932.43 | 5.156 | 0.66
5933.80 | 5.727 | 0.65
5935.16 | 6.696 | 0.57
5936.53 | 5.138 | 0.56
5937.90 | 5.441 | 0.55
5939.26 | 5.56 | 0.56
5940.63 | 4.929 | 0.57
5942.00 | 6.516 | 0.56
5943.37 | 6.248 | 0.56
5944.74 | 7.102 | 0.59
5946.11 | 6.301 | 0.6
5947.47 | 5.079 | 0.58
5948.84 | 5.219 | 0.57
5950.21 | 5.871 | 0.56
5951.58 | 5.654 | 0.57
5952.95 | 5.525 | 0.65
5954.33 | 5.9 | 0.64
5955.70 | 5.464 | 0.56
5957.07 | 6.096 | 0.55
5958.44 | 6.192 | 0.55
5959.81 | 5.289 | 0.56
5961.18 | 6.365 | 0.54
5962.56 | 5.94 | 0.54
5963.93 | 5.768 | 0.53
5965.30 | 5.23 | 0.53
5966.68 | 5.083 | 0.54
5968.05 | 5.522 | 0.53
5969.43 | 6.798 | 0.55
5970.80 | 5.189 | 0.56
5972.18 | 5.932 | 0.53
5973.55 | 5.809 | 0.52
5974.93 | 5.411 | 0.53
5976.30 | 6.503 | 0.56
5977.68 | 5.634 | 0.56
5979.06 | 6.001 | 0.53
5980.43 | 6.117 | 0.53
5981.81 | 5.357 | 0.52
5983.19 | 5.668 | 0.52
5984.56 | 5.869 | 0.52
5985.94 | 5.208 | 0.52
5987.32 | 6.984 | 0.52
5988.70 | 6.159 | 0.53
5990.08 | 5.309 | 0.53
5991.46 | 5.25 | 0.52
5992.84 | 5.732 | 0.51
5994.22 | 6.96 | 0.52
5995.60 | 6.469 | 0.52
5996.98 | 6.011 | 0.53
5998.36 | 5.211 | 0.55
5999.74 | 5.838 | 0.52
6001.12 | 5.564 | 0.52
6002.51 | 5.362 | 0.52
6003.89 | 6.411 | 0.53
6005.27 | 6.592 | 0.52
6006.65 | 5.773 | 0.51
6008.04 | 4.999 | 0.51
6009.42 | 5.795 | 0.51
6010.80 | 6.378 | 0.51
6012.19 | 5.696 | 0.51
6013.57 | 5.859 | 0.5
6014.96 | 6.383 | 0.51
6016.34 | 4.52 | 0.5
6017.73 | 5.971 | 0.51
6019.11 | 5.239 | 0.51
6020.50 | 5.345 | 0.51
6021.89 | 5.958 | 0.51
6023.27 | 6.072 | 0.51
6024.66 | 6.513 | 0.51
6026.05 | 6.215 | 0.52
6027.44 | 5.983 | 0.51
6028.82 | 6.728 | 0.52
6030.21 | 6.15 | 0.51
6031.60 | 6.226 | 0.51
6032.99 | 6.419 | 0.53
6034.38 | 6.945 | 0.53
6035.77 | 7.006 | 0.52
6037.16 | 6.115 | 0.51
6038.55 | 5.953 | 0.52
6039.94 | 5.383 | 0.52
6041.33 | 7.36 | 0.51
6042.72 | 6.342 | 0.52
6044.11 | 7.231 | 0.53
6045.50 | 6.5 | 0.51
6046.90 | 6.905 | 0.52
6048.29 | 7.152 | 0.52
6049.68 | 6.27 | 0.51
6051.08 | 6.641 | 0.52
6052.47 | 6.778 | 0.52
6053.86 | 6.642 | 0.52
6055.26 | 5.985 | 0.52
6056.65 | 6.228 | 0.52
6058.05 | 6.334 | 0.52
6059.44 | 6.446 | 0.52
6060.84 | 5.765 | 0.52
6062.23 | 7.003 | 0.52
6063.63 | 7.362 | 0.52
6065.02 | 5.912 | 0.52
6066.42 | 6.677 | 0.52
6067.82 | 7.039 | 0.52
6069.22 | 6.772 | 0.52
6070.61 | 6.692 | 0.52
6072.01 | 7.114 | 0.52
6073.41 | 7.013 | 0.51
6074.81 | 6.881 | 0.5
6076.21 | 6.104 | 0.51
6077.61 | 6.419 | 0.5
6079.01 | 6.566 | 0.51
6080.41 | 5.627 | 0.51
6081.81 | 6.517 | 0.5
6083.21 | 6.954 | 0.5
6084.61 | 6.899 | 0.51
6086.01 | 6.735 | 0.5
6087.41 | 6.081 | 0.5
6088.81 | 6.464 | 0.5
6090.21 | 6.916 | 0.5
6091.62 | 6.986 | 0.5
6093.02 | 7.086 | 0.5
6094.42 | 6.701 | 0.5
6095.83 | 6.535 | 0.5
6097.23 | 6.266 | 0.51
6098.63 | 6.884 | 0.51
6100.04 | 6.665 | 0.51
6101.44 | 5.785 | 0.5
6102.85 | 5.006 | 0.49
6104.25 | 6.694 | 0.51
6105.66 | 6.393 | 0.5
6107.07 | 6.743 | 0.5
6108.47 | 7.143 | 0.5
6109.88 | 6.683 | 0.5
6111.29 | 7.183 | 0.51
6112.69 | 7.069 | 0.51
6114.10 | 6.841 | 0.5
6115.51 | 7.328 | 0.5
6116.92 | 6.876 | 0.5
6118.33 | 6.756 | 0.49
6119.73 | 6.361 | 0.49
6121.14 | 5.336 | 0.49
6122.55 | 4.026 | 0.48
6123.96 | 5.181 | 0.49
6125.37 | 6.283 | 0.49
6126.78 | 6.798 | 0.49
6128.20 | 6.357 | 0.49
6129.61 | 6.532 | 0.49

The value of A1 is 7.4 angstroms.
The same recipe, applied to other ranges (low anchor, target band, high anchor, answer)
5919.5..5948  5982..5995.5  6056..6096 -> 0.19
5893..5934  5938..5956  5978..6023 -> -2.17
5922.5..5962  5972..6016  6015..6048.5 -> 1.03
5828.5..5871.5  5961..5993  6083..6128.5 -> 1.48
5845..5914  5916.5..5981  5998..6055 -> -3.10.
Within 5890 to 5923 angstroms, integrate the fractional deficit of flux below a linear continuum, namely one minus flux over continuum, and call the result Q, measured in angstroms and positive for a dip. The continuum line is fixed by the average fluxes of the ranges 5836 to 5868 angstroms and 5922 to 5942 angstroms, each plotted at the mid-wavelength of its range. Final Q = 6.5 angstroms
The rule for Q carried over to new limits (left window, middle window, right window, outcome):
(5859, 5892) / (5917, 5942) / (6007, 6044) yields -0.89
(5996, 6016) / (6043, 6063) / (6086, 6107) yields -1.28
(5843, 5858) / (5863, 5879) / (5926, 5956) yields 0.90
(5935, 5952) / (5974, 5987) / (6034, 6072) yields 0.59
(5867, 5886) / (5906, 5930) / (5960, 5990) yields 0.60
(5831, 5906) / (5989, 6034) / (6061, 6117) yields 0.91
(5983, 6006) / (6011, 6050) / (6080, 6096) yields -0.16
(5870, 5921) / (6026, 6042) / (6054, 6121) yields -1.04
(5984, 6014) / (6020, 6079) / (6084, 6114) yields -2.26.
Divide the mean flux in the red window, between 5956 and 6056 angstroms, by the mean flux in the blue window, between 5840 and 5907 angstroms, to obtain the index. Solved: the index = 1.27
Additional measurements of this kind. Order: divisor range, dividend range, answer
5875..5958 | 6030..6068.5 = 1.33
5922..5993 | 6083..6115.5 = 1.16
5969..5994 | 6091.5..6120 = 1.14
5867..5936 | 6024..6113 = 1.40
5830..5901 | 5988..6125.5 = 1.29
